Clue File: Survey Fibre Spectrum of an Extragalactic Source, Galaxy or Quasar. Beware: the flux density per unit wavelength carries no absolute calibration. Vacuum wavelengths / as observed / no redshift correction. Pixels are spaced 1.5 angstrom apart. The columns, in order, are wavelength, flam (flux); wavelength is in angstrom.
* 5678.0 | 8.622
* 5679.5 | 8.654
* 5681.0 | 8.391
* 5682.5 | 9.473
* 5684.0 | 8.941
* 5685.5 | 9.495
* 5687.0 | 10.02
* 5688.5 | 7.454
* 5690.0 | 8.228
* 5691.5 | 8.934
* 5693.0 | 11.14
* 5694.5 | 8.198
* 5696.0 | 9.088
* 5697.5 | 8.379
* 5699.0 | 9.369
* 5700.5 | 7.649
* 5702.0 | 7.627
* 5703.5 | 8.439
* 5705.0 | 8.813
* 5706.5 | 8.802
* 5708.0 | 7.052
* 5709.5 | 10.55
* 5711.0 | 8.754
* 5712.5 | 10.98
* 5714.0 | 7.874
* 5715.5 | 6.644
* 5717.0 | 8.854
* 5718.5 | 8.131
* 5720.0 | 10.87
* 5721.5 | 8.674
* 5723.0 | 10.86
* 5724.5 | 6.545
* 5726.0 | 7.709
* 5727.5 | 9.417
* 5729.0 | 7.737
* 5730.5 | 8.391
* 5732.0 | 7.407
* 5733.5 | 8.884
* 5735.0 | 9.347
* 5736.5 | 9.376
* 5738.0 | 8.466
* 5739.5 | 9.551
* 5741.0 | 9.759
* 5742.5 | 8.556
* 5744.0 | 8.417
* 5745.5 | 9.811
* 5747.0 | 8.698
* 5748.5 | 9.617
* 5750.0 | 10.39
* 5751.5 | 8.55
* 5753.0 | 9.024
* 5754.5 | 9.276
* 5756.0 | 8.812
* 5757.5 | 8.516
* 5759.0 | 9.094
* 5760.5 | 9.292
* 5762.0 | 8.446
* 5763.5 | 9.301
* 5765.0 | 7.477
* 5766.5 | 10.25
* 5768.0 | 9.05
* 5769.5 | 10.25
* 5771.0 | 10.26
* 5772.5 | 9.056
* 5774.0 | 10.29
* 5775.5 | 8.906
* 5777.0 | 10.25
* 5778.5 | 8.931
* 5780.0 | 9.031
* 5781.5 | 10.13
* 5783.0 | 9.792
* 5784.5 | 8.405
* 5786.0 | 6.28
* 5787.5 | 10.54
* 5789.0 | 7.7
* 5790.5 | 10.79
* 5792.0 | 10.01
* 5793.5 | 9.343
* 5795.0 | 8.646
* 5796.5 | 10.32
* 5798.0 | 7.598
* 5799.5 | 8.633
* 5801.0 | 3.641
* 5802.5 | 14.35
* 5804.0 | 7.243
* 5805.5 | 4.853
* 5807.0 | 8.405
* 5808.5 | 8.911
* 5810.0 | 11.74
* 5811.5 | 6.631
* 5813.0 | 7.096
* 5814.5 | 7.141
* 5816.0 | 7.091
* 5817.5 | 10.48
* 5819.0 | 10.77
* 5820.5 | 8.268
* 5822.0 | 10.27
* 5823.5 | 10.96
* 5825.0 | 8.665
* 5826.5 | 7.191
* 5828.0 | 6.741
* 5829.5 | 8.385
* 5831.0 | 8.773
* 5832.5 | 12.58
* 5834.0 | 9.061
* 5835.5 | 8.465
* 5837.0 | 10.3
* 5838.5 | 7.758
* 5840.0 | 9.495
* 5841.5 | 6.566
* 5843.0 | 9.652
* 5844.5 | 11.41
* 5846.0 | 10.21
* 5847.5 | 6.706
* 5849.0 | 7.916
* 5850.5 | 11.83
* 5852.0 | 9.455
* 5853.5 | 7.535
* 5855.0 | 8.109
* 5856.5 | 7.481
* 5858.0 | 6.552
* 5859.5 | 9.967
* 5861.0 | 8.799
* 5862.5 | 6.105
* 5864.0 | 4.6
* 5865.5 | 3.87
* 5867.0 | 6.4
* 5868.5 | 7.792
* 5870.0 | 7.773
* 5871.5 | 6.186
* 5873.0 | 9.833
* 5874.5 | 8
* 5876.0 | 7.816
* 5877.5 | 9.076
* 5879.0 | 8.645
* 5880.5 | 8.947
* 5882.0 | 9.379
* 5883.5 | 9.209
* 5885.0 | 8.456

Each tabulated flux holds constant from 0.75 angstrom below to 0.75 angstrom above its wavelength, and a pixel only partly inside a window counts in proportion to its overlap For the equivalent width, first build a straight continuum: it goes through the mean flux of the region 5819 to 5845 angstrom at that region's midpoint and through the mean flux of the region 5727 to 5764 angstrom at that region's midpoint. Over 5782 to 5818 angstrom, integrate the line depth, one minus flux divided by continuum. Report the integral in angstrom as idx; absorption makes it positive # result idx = 1.96 angstrom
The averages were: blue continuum 8.96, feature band 8.57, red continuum 9.12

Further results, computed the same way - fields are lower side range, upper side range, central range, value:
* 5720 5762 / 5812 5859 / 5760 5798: -1.7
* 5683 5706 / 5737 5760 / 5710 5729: 0.4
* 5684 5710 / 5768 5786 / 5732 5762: 0.3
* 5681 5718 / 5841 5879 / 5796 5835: -2.2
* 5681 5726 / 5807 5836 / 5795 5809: 1.0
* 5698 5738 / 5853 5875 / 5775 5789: -1.8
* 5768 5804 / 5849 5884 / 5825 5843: -0.5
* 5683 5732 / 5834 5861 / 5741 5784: -2.6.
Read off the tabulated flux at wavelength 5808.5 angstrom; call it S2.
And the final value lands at 8.911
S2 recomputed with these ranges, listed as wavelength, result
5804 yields 7.243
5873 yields 9.833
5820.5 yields 8.268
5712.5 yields 10.98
